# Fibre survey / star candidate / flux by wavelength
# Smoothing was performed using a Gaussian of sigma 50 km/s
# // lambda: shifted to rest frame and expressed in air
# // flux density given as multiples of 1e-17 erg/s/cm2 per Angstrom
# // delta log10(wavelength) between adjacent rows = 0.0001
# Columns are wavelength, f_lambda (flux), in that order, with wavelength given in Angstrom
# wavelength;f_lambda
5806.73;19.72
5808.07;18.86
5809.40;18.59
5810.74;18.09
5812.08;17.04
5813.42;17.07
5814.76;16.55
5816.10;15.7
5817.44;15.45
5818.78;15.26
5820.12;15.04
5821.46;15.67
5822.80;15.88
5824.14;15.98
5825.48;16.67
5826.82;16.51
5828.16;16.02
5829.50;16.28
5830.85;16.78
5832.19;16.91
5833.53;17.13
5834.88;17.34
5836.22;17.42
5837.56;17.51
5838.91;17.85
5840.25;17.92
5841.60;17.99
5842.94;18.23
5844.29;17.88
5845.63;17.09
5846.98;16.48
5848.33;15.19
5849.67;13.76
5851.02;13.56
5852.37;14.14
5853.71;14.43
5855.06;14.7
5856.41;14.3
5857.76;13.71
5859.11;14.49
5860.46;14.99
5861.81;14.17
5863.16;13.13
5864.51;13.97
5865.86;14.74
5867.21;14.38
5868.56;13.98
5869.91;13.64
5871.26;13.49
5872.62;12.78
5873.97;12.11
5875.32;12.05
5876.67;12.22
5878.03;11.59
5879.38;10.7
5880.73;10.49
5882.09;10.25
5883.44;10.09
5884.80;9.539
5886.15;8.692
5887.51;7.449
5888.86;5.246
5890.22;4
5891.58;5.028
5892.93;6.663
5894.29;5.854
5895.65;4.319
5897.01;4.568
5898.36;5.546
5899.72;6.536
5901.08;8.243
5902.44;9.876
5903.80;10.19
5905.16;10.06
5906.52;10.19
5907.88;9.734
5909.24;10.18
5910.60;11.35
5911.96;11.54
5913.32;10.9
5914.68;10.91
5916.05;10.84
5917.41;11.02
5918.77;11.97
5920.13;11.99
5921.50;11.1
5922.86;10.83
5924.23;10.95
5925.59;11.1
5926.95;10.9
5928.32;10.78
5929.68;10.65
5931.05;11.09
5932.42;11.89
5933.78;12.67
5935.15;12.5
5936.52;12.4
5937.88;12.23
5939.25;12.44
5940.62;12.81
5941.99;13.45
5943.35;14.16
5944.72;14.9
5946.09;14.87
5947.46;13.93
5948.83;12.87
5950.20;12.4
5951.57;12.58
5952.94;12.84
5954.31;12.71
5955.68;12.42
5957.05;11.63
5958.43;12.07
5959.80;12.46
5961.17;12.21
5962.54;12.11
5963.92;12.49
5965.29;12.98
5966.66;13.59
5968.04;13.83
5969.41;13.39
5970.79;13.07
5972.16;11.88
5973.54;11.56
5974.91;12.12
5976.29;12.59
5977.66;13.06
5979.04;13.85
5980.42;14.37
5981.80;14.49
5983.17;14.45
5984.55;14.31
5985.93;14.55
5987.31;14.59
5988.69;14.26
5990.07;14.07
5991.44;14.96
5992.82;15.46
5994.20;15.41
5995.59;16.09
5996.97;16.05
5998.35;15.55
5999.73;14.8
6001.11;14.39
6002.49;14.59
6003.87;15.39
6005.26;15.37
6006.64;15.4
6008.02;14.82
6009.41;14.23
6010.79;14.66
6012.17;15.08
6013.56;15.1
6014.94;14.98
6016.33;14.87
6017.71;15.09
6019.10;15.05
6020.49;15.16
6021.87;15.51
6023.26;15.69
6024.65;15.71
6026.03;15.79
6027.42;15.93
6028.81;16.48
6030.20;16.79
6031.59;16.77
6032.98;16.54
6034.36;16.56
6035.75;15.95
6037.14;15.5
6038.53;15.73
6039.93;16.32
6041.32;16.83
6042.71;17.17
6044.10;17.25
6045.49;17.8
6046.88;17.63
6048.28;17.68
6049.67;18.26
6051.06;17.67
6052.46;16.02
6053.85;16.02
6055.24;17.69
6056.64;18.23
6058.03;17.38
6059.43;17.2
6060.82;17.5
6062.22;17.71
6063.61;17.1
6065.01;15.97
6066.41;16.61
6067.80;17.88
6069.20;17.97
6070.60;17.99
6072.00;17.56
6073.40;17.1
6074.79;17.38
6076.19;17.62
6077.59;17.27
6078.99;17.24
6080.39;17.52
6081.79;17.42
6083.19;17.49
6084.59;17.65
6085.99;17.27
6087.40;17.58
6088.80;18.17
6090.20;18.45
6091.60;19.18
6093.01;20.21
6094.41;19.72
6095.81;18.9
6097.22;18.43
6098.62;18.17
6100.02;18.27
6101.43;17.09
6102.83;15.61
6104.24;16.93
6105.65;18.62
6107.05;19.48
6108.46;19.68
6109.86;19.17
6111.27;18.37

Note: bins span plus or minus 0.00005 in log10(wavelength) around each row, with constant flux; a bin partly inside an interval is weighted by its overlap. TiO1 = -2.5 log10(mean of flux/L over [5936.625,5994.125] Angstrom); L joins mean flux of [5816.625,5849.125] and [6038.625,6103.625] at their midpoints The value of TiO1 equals 0.277 mag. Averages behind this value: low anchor 16.7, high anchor 17.6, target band 13.3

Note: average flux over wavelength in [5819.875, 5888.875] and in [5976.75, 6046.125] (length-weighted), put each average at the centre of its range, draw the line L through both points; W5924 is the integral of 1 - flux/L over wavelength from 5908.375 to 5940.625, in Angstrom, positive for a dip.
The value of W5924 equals 7.38 Angstrom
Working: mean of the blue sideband 14.4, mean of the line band 11.4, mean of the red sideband 15.4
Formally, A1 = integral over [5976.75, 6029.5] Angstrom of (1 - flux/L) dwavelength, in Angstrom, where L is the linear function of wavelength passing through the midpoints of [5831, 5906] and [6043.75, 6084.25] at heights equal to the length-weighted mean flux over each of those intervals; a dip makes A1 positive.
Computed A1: 2.8 Angstrom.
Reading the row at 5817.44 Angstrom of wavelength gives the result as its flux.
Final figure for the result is 15.45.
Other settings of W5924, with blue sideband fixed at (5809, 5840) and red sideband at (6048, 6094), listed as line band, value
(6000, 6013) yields 1.8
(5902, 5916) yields 5.3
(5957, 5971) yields 3.6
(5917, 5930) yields 4.5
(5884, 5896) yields 7.4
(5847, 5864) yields 2.5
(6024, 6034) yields 0.6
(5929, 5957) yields 7.1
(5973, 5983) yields 2.3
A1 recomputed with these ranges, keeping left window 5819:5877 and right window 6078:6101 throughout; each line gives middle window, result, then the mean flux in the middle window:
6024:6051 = 1.4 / 16.7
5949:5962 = 3.3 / 12.4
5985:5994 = 1.2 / 14.7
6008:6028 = 2.5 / 15.2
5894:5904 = 5.8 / 6.77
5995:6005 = 1.1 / 15.3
